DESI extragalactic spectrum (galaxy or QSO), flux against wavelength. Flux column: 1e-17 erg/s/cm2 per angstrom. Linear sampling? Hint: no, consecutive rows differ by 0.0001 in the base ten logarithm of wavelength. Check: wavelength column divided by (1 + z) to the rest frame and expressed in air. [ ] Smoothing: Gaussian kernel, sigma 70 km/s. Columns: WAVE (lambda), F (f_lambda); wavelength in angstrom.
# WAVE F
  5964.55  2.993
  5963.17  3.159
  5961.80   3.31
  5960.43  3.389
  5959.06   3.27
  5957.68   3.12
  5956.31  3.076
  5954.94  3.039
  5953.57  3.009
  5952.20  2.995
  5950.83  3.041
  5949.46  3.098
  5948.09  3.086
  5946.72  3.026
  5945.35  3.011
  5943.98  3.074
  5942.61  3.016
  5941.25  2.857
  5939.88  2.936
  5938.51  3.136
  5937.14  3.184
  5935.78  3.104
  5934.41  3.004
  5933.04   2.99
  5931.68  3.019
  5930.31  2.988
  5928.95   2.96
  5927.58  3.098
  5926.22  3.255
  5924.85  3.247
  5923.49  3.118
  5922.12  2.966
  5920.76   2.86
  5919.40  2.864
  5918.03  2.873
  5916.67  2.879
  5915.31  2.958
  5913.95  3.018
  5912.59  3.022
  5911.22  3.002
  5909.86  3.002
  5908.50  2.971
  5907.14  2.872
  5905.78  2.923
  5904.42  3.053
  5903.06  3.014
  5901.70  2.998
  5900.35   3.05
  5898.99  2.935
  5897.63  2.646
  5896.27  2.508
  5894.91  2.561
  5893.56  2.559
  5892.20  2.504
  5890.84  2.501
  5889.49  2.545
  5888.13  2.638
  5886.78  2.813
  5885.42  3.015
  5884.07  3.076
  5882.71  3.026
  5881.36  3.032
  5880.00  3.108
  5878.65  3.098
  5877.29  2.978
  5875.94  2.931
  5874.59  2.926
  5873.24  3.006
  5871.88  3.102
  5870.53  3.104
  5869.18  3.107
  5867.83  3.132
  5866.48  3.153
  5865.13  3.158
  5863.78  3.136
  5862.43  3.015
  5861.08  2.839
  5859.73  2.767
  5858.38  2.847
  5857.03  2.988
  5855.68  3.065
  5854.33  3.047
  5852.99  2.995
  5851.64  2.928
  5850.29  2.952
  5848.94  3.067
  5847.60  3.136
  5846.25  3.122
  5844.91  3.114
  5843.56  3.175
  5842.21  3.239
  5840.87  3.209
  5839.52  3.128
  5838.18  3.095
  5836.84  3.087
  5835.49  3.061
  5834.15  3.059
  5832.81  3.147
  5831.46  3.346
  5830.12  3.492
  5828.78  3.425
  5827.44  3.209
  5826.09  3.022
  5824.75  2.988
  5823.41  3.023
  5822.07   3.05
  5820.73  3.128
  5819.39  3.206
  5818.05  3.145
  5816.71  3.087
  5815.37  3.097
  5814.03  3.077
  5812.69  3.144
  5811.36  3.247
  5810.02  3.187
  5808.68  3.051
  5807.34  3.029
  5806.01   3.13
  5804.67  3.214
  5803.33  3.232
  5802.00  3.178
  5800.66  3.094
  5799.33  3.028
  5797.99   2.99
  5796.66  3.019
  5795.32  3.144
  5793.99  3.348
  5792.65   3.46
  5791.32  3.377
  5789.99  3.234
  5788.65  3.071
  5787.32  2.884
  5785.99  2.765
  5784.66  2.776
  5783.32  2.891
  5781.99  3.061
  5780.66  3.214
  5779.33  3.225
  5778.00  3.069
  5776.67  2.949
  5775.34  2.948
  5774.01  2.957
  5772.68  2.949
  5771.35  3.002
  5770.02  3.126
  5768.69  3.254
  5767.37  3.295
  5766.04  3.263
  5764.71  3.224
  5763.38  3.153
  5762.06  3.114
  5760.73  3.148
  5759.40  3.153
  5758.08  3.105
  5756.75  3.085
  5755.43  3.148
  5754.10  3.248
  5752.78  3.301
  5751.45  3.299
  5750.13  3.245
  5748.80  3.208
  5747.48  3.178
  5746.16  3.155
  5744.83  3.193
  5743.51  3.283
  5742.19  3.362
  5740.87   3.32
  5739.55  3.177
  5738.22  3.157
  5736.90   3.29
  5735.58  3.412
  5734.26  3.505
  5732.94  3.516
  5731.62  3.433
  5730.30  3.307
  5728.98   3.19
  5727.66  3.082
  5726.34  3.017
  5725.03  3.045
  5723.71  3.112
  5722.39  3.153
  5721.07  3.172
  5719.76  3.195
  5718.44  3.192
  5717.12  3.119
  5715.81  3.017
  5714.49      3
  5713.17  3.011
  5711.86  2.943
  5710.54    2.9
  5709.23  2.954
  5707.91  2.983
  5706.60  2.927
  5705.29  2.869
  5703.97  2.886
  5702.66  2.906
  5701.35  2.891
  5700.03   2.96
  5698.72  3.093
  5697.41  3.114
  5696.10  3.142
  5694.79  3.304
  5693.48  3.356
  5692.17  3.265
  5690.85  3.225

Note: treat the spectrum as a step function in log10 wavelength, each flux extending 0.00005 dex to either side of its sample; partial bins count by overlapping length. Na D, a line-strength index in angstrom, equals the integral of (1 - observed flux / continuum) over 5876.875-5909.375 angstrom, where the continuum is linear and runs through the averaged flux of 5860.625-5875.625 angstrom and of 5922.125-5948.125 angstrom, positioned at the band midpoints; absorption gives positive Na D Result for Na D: 2.2 angstrom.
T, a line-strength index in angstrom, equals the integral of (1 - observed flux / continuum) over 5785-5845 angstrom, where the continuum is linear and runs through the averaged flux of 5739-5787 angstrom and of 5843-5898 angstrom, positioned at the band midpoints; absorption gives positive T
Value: -2.0 angstrom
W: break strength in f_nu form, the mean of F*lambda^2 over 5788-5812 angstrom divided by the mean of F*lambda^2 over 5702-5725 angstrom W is 1.08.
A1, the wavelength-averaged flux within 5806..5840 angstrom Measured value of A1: 3.14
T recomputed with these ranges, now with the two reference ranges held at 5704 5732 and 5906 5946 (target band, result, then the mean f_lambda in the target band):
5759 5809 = -0.9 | 3.11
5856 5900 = 1.8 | 2.9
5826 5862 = -0.7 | 3.09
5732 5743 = -1.0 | 3.34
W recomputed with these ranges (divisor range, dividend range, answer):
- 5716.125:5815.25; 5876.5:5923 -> 0.95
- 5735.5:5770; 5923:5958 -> 1.01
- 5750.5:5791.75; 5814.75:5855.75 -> 1.03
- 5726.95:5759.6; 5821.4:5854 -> 0.99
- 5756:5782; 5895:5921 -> 0.98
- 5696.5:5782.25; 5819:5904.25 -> 1.00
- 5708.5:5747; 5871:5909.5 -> 0.96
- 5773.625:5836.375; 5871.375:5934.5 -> 0.97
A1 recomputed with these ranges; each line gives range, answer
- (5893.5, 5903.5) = 2.79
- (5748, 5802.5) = 3.12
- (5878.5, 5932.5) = 2.91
